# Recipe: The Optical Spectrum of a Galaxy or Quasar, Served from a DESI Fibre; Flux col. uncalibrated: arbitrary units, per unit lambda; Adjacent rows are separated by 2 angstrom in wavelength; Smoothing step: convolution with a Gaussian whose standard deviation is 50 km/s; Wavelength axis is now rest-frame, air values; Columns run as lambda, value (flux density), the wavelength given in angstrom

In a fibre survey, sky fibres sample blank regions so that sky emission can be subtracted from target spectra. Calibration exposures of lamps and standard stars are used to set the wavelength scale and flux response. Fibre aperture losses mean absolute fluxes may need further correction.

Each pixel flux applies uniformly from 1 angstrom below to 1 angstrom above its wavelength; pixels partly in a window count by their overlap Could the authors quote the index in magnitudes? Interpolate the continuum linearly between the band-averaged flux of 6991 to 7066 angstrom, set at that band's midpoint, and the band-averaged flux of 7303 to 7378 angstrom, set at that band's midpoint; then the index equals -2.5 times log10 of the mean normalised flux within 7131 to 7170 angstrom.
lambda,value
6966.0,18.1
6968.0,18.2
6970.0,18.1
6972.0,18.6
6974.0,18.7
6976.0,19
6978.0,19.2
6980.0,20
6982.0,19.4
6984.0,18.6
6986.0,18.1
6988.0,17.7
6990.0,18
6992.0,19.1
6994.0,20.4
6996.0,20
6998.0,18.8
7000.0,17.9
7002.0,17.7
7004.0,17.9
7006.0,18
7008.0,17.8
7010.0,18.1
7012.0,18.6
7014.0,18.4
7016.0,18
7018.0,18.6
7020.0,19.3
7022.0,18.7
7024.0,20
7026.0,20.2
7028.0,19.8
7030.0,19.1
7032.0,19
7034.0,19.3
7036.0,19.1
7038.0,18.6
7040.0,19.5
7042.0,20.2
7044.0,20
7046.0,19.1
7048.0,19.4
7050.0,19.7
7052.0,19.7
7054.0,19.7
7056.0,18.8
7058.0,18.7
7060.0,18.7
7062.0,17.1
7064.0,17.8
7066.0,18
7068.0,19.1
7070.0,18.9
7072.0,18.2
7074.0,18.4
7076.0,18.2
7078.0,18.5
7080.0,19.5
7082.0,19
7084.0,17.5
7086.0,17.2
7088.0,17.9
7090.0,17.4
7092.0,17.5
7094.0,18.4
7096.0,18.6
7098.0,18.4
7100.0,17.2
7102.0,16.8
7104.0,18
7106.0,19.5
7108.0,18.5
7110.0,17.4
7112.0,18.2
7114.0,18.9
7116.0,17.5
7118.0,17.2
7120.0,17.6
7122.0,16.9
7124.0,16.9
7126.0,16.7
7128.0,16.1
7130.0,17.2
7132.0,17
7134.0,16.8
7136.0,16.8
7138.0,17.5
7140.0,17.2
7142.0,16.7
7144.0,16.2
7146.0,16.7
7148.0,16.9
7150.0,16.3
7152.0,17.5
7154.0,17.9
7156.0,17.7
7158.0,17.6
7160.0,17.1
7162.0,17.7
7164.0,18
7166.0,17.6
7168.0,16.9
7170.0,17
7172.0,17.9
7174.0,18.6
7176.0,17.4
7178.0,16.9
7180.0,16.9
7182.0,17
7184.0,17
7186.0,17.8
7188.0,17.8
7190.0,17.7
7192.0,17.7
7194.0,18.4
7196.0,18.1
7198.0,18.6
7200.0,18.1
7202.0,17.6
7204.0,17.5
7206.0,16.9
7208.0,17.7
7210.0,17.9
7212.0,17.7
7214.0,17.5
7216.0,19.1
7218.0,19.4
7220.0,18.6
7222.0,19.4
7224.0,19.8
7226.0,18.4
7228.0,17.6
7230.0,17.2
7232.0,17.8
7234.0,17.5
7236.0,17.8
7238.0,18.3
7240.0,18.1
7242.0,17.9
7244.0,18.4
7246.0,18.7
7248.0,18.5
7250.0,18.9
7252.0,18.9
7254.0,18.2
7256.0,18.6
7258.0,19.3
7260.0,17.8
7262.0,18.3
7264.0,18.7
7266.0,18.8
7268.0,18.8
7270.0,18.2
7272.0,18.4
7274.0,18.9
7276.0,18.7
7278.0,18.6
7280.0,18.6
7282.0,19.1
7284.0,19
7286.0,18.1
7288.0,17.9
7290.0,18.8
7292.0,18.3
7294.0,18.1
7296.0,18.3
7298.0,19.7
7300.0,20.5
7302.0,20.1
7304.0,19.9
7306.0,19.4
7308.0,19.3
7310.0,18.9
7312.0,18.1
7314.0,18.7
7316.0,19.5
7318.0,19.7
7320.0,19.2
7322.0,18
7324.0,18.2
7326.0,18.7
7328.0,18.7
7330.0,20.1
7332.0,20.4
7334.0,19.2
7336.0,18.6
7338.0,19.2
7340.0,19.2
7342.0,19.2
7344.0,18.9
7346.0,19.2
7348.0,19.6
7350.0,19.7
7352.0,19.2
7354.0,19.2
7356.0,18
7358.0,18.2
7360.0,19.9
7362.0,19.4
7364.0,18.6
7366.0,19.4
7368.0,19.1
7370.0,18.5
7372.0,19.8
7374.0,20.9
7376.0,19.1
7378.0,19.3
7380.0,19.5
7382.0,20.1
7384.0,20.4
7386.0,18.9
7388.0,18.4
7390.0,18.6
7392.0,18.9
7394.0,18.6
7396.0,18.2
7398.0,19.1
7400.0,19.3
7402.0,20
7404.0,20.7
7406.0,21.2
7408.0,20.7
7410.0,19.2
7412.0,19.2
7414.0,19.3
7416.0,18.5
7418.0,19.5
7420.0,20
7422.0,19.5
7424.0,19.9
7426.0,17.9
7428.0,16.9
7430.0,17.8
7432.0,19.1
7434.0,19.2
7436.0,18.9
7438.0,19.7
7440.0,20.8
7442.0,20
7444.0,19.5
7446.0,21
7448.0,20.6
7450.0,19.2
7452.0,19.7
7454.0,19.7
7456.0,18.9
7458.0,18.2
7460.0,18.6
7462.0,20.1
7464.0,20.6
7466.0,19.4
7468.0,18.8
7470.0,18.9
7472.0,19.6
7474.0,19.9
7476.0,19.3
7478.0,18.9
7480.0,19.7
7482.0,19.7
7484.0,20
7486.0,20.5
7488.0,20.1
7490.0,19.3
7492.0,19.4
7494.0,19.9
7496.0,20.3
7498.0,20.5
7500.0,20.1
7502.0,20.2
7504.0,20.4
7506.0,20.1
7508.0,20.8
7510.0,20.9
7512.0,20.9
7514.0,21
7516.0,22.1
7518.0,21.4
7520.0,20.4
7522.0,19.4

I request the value 0.11 mag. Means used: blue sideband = 18.9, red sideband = 19.2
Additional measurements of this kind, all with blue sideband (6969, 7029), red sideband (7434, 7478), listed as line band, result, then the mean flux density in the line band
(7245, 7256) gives 0.032 mag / 18.6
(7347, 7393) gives 0.009 mag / 19.2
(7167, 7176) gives 0.088 mag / 17.6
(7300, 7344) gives 0.008 mag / 19.2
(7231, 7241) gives 0.075 mag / 17.9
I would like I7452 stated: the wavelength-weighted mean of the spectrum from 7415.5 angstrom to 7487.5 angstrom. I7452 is 19.4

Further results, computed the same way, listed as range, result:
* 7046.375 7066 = 18.8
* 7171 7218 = 17.8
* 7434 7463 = 19.6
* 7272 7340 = 19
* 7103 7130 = 17.6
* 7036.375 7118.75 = 18.5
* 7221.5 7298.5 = 18.5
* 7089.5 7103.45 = 17.8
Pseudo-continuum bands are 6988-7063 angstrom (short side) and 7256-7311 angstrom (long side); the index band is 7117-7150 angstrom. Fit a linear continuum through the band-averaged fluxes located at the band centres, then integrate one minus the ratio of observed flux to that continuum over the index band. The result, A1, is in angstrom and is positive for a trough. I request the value 3.5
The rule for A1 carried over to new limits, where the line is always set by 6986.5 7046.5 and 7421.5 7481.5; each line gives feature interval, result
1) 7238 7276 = 1.2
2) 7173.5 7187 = 1.2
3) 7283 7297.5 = 0.6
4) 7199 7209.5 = 0.8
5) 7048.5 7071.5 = 0.2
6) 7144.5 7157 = 1.2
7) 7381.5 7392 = 0.0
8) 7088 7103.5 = 1.0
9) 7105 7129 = 1.7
